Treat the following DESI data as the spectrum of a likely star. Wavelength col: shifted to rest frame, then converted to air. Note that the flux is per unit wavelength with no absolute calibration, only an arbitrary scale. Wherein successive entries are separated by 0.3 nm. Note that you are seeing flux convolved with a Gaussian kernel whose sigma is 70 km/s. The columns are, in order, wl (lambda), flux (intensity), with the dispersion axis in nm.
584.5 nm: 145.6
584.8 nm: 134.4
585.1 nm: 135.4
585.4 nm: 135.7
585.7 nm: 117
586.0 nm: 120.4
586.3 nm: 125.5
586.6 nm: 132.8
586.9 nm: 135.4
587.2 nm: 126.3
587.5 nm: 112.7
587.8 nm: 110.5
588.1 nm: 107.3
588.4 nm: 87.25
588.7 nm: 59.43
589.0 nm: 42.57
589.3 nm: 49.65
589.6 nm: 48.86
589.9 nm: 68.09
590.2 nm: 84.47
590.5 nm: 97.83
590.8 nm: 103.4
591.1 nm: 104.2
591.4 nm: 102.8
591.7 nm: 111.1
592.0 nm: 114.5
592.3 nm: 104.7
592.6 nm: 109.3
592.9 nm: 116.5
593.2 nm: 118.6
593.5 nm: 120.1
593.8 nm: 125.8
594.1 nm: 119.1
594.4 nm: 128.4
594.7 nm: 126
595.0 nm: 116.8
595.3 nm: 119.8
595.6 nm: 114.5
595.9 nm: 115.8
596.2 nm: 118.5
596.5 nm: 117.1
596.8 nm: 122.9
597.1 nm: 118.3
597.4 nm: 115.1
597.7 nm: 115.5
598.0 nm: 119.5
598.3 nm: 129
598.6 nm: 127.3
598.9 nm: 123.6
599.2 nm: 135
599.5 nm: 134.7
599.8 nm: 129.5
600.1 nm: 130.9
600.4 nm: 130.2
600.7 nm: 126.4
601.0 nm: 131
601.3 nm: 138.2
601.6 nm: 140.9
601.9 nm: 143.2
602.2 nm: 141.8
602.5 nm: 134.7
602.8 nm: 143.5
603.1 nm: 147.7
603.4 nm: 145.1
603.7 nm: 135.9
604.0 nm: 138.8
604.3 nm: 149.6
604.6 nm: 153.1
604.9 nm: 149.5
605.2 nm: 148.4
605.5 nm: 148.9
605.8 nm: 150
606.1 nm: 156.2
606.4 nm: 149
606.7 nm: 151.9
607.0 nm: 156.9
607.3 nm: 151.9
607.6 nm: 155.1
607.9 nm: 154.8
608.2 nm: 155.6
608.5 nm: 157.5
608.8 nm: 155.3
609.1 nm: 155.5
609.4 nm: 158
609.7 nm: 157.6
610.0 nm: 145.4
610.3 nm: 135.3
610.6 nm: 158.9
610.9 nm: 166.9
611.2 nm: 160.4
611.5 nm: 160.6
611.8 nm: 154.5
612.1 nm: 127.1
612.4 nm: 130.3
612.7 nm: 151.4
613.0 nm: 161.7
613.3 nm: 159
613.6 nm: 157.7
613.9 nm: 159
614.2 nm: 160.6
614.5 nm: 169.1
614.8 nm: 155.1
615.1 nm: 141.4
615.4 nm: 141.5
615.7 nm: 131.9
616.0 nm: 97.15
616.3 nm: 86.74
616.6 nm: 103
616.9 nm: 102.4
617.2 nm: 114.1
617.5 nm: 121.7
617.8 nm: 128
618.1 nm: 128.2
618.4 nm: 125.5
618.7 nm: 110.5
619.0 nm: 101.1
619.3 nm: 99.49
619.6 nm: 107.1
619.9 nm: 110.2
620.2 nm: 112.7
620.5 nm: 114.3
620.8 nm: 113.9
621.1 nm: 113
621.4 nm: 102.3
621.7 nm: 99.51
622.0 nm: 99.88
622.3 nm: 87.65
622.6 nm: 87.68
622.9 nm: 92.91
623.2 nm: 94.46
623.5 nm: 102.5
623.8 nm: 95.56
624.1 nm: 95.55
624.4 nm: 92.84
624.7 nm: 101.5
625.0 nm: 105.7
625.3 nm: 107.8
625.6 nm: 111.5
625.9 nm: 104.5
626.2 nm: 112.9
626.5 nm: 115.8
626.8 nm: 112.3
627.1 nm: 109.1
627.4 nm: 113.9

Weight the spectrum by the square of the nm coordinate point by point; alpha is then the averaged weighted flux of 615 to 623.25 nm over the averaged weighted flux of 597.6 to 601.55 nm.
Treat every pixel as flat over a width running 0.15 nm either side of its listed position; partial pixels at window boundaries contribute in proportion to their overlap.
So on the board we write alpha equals 0.91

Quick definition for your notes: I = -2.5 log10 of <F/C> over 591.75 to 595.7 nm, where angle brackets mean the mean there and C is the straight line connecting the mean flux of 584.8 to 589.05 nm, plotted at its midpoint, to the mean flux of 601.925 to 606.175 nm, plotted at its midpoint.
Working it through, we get 0.07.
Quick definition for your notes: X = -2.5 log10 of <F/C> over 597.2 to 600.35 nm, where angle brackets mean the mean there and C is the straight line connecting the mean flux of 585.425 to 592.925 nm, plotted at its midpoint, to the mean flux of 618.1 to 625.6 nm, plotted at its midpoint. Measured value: -0.24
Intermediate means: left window 100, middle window 126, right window 104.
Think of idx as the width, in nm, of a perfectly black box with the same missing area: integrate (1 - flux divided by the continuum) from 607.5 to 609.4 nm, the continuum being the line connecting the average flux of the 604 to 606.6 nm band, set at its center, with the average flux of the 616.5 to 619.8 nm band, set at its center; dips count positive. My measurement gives -0.20 nm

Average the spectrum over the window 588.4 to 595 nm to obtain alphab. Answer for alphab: 98.1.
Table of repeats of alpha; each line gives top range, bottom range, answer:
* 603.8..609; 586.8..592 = 1.76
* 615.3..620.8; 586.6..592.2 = 1.32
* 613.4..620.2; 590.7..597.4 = 1.16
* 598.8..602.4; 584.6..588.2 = 1.12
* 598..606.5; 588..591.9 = 1.77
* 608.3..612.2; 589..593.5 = 1.73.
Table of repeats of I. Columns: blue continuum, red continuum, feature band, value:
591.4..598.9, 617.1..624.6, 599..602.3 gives -0.164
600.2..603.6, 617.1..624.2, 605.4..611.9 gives -0.214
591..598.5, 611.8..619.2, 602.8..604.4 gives -0.161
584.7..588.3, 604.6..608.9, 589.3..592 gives 0.409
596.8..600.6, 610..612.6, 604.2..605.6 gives -0.097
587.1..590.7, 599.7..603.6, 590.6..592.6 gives -0.136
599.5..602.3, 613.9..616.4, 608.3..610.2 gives -0.134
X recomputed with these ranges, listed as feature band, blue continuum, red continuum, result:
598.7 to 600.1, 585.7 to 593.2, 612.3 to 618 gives -0.15 mag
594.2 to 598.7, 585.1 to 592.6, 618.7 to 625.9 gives -0.19 mag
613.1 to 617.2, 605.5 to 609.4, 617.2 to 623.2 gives -0.07 mag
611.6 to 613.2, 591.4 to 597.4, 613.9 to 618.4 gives -0.16 mag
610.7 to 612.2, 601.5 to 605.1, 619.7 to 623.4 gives -0.23 mag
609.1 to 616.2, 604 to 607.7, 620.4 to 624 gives -0.15 mag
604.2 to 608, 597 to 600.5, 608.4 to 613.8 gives -0.07 mag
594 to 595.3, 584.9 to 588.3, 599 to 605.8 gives 0.08 mag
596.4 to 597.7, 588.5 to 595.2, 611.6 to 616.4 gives -0.08 mag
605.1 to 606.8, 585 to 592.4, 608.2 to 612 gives -0.04 mag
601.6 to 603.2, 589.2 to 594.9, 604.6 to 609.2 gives -0.03 mag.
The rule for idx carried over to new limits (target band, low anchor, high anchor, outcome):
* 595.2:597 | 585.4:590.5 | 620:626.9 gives -0.36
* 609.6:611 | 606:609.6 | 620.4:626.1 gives -0.06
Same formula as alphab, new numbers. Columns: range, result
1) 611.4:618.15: 137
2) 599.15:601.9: 133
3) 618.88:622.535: 105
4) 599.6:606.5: 142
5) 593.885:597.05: 120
